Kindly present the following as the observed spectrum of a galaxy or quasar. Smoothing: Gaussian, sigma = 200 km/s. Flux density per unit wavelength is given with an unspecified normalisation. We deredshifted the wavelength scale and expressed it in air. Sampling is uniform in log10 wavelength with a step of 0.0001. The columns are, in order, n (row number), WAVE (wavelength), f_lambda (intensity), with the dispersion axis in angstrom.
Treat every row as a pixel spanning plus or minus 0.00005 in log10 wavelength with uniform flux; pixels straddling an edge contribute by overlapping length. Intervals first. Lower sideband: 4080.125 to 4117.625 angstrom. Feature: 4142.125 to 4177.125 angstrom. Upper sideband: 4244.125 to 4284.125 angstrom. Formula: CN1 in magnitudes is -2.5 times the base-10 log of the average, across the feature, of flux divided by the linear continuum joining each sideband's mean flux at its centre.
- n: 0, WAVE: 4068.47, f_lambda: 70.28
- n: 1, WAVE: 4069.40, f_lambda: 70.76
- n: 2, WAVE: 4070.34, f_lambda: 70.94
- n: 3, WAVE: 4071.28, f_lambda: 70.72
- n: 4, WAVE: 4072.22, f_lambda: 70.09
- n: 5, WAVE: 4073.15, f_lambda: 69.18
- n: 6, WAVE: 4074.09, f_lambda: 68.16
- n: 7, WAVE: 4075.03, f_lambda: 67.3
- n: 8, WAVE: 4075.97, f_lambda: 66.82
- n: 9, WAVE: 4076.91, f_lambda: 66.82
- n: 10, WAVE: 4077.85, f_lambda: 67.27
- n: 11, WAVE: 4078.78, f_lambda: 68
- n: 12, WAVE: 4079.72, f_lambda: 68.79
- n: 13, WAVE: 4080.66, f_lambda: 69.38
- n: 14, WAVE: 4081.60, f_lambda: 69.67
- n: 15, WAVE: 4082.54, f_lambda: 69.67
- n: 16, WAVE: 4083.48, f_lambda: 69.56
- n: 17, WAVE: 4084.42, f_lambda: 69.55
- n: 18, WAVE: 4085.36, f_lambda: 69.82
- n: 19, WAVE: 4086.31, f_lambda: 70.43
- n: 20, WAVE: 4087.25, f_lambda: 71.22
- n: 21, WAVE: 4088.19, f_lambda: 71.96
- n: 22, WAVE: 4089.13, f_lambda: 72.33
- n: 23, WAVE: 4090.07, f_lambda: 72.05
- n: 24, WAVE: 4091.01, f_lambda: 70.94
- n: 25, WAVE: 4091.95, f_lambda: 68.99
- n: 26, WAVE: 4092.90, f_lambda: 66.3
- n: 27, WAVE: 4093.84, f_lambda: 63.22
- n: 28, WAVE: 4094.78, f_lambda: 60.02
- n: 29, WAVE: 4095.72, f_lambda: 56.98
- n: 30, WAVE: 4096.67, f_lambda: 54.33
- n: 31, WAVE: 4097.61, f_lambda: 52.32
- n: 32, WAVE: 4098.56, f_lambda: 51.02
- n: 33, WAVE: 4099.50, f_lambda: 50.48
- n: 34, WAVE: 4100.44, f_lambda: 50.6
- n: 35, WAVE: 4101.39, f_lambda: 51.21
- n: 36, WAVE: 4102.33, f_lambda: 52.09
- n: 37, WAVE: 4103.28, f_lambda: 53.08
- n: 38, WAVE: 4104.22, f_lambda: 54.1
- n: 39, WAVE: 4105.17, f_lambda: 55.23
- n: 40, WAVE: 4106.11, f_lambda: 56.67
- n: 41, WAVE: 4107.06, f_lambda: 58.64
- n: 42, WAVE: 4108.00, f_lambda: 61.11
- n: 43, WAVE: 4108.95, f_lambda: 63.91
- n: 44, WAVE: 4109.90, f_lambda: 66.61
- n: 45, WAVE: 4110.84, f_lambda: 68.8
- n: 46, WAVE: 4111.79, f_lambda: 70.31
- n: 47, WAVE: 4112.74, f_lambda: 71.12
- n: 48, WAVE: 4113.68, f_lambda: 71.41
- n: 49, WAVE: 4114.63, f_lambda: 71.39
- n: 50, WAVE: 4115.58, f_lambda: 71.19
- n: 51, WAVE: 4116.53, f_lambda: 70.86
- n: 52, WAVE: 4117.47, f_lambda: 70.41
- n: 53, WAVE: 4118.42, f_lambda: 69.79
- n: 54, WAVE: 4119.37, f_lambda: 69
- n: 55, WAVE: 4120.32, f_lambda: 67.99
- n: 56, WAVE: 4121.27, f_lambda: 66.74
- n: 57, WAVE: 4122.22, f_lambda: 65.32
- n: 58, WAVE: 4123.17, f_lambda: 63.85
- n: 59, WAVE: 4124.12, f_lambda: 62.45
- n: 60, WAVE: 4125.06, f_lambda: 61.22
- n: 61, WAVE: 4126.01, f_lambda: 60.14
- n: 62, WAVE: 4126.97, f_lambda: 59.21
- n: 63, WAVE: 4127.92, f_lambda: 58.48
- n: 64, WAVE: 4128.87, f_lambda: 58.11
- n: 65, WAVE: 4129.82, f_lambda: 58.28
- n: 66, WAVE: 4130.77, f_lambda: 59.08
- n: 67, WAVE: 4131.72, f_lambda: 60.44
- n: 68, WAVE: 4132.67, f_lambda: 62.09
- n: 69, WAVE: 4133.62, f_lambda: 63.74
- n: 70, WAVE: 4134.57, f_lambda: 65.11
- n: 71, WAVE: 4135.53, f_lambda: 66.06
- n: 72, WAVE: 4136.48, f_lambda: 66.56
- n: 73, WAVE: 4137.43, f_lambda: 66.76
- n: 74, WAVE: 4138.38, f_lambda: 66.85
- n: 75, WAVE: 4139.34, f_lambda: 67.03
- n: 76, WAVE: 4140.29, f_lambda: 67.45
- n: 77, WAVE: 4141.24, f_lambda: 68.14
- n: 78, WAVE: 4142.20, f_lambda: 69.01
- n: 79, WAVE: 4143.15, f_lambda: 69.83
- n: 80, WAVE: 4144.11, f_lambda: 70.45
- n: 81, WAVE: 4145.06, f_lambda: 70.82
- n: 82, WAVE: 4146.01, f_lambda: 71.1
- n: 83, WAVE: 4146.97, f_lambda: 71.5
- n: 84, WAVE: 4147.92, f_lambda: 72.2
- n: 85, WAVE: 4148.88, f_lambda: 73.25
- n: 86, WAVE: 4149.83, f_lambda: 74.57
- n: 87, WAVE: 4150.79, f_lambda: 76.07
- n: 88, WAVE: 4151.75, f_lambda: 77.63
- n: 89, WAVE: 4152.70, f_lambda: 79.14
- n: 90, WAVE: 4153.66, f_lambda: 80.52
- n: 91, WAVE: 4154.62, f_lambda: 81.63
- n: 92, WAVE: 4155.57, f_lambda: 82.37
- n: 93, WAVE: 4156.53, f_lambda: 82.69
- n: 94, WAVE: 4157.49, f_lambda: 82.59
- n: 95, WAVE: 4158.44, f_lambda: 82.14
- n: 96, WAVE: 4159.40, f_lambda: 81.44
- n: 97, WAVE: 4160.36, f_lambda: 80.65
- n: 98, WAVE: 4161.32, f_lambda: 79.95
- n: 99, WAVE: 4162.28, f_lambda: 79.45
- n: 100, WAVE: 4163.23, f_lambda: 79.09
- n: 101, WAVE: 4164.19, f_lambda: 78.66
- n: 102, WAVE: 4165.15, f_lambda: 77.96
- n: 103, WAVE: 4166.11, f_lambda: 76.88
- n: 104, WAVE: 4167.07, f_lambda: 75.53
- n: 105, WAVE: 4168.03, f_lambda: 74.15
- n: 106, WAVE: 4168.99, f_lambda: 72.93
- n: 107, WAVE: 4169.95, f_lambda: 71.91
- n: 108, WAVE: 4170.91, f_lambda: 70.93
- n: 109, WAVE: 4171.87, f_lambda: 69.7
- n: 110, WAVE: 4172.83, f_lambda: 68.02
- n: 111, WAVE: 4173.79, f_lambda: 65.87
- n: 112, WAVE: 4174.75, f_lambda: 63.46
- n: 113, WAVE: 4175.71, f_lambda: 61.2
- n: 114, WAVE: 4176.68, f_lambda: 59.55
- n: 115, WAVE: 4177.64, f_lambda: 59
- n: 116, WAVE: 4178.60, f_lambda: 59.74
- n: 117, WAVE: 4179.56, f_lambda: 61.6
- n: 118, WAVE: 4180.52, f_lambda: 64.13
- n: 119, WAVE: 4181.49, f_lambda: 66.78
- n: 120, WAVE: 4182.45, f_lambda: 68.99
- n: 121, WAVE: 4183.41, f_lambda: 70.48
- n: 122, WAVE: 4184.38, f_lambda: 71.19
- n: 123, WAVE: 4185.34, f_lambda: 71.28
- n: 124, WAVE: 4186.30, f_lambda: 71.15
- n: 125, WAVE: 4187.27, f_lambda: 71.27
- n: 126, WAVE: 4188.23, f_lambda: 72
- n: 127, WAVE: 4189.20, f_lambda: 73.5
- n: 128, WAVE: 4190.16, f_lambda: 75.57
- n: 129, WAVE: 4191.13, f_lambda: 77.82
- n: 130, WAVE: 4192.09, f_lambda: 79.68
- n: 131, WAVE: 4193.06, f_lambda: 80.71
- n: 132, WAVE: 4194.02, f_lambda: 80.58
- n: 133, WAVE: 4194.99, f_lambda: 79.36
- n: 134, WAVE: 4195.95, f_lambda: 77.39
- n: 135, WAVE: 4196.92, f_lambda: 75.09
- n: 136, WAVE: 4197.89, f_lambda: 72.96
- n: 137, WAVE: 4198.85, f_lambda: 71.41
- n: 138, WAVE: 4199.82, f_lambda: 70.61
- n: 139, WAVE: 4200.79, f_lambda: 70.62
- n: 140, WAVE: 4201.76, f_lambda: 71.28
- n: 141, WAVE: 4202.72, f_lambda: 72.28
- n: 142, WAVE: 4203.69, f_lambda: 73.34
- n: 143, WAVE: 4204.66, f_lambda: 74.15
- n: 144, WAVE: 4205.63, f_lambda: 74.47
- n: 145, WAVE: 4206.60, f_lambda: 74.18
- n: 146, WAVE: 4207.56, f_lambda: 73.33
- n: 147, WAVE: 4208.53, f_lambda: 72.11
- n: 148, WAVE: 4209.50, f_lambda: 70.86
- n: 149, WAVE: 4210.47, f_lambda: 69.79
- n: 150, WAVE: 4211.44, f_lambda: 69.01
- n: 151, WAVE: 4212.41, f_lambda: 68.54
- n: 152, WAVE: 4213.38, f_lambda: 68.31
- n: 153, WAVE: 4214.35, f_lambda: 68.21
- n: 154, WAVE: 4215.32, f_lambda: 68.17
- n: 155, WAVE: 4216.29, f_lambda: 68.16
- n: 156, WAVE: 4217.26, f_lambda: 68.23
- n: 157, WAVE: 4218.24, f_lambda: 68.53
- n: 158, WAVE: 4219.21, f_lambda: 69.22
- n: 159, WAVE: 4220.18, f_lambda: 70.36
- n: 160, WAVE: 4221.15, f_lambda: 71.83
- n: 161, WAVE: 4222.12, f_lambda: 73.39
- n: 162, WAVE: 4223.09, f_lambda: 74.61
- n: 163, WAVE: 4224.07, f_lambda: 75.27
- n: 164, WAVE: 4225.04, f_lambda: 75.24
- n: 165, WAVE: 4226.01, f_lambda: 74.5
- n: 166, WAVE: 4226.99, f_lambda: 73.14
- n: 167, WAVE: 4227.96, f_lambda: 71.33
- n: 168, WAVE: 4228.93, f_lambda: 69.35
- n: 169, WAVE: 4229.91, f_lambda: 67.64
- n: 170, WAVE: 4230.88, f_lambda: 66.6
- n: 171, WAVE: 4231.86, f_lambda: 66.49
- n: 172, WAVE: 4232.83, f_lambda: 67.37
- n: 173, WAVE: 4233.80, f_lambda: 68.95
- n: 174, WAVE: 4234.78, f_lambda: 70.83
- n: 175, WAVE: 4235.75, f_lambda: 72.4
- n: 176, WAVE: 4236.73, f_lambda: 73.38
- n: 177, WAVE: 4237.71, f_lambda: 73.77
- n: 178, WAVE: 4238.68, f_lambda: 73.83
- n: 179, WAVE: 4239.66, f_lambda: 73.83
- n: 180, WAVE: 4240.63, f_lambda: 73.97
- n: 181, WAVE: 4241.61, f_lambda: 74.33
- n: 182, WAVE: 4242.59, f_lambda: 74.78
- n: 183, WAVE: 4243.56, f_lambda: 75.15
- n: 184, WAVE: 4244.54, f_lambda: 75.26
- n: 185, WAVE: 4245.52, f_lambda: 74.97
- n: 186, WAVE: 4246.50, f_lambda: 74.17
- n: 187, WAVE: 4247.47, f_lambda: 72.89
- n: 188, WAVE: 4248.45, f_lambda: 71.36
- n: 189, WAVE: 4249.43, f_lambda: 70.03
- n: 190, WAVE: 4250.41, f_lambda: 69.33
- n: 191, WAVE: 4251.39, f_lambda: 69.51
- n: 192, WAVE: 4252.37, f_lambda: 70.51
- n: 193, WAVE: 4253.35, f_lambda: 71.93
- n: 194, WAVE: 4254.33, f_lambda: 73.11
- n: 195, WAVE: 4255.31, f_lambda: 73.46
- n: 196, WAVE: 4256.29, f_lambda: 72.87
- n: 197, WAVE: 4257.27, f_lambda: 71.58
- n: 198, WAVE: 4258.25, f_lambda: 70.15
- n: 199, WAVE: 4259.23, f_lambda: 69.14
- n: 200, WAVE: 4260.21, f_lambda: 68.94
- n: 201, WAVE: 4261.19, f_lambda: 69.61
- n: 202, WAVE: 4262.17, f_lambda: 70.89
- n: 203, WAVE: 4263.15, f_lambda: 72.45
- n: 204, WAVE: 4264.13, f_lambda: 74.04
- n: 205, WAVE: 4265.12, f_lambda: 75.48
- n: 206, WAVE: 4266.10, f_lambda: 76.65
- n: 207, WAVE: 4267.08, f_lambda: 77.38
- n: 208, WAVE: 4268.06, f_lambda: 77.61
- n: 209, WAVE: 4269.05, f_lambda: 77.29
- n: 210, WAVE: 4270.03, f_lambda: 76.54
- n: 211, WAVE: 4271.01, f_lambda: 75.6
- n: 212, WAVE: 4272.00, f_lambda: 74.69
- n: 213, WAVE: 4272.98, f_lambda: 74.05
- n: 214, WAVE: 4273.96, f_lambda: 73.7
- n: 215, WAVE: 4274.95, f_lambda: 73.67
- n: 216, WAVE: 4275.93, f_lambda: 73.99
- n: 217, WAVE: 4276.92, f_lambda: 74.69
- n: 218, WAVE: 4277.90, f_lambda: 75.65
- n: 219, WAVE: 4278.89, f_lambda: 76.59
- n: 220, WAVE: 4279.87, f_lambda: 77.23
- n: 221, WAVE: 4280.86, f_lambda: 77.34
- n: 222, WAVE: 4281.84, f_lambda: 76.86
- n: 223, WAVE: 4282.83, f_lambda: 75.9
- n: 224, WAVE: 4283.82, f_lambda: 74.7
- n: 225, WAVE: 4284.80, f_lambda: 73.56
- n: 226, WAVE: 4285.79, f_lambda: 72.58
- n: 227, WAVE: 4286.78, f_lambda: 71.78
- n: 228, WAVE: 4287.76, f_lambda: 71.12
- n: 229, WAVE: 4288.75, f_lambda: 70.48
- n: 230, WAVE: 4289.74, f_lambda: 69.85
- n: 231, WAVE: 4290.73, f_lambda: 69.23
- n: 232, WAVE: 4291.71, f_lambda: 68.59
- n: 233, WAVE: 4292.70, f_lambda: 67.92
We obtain -0.11 mag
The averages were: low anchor 63.9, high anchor 73.7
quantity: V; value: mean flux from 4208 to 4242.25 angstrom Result 70.9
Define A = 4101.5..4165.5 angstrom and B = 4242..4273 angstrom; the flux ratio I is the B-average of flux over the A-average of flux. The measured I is 1.1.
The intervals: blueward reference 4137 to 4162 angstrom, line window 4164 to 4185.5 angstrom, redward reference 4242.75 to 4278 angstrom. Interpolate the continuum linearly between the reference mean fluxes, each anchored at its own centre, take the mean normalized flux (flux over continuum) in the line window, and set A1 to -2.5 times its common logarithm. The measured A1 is 0.09 mag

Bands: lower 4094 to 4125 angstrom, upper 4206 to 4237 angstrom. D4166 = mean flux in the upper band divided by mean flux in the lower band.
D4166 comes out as 1.1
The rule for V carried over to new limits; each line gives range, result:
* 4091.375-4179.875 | 67.2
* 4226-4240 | 70.7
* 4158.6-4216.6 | 72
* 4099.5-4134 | 62.5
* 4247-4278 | 73.1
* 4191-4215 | 73.4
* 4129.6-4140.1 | 64.1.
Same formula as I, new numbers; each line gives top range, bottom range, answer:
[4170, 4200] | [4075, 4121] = 1.09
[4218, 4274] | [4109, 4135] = 1.11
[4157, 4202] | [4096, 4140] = 1.17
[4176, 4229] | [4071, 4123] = 1.10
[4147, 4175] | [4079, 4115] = 1.20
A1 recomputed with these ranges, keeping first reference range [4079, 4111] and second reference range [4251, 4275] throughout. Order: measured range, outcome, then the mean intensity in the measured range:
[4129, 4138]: 0.03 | 63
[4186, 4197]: -0.11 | 76.3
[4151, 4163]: -0.21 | 80.7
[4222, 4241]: -0.01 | 71.8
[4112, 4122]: -0.09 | 69.9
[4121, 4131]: 0.06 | 61.1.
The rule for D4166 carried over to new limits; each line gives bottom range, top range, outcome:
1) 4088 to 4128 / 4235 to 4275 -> 1.17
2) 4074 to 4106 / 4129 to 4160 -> 1.13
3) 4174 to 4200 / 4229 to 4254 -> 1.02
